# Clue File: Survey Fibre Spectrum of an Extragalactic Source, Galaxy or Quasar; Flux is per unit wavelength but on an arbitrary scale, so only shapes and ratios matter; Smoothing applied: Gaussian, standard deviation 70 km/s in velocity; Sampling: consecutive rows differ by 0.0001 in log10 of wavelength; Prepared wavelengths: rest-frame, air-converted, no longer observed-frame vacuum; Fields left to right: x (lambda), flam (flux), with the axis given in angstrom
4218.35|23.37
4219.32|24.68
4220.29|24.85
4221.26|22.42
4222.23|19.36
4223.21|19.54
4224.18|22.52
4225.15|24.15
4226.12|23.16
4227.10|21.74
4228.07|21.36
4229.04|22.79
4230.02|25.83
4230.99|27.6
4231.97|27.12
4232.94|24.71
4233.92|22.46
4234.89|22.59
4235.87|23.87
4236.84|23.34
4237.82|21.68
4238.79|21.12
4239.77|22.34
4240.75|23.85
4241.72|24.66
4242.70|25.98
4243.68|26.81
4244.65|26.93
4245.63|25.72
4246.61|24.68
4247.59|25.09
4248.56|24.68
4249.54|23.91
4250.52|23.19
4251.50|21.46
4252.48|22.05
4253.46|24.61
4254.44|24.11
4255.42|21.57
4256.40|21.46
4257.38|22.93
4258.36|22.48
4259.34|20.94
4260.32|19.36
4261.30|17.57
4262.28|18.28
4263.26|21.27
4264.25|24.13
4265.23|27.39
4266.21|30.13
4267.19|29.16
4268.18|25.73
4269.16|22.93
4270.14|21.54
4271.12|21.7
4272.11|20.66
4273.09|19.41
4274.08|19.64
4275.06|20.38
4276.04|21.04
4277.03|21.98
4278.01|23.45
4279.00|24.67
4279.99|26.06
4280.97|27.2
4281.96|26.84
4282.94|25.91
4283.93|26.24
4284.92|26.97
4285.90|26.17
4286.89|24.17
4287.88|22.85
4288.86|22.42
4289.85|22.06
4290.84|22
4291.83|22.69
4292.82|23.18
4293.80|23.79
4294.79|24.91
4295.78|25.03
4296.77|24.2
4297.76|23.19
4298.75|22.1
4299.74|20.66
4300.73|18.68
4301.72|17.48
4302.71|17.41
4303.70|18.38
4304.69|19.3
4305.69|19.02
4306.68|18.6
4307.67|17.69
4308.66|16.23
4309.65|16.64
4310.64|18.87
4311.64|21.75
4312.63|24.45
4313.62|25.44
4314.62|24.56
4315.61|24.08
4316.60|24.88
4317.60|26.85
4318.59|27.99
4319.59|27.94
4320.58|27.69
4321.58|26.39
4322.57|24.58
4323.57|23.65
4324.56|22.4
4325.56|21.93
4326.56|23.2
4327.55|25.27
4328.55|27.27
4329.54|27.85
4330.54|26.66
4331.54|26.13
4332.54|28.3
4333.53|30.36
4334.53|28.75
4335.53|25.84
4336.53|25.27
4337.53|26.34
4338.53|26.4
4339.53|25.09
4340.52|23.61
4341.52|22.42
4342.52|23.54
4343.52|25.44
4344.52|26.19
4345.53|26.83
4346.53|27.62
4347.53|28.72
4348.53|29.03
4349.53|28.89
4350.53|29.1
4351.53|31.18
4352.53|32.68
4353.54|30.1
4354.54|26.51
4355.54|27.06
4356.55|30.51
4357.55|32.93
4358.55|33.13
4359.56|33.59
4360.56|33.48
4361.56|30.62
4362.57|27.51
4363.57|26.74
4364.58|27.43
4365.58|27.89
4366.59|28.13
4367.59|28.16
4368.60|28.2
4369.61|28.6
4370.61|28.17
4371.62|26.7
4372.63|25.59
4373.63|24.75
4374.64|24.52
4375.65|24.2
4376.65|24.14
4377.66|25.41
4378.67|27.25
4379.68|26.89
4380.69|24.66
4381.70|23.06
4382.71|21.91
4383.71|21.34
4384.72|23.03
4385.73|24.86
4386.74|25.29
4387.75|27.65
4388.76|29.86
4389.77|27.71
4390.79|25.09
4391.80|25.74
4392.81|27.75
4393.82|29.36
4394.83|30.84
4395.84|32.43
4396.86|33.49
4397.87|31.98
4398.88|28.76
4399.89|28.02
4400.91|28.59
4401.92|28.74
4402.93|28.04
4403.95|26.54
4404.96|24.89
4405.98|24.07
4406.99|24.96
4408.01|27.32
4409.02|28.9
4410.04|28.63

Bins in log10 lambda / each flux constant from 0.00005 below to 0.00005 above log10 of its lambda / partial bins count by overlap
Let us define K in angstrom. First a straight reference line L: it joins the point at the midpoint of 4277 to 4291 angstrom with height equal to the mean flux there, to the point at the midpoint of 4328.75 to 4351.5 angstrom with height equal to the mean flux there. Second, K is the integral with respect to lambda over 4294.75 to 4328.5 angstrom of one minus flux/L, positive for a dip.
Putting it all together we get 4.4 angstrom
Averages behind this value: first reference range 24.7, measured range 22.4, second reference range 26.8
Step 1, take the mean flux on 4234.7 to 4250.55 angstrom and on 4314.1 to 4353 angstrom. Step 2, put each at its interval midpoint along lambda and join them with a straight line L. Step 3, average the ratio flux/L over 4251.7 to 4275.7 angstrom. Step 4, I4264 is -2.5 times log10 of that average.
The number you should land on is 0.104 mag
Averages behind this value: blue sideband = 24.2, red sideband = 26.4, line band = 22.5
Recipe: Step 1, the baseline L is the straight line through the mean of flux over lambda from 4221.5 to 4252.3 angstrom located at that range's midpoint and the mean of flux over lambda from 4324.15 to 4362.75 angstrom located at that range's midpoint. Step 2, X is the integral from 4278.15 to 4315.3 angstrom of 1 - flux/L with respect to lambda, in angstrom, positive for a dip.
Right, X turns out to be 4.99 angstrom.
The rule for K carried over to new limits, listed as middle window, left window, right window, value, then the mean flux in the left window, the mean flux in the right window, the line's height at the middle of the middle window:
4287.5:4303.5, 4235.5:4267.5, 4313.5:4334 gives 1.91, 23.5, 25.9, 25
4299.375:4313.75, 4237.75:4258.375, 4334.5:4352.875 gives 3.63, 23.8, 26.9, 25.7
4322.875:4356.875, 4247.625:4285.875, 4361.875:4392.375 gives -2.18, 23.3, 26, 25.1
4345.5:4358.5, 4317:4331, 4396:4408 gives -1.47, 25.7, 28.1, 26.5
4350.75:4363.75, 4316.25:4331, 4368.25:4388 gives -2.62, 25.6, 25.3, 25.4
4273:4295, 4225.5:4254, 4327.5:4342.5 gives 1.19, 24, 26.3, 25.1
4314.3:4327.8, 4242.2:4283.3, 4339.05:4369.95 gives 0.76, 23.4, 28.4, 26.6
